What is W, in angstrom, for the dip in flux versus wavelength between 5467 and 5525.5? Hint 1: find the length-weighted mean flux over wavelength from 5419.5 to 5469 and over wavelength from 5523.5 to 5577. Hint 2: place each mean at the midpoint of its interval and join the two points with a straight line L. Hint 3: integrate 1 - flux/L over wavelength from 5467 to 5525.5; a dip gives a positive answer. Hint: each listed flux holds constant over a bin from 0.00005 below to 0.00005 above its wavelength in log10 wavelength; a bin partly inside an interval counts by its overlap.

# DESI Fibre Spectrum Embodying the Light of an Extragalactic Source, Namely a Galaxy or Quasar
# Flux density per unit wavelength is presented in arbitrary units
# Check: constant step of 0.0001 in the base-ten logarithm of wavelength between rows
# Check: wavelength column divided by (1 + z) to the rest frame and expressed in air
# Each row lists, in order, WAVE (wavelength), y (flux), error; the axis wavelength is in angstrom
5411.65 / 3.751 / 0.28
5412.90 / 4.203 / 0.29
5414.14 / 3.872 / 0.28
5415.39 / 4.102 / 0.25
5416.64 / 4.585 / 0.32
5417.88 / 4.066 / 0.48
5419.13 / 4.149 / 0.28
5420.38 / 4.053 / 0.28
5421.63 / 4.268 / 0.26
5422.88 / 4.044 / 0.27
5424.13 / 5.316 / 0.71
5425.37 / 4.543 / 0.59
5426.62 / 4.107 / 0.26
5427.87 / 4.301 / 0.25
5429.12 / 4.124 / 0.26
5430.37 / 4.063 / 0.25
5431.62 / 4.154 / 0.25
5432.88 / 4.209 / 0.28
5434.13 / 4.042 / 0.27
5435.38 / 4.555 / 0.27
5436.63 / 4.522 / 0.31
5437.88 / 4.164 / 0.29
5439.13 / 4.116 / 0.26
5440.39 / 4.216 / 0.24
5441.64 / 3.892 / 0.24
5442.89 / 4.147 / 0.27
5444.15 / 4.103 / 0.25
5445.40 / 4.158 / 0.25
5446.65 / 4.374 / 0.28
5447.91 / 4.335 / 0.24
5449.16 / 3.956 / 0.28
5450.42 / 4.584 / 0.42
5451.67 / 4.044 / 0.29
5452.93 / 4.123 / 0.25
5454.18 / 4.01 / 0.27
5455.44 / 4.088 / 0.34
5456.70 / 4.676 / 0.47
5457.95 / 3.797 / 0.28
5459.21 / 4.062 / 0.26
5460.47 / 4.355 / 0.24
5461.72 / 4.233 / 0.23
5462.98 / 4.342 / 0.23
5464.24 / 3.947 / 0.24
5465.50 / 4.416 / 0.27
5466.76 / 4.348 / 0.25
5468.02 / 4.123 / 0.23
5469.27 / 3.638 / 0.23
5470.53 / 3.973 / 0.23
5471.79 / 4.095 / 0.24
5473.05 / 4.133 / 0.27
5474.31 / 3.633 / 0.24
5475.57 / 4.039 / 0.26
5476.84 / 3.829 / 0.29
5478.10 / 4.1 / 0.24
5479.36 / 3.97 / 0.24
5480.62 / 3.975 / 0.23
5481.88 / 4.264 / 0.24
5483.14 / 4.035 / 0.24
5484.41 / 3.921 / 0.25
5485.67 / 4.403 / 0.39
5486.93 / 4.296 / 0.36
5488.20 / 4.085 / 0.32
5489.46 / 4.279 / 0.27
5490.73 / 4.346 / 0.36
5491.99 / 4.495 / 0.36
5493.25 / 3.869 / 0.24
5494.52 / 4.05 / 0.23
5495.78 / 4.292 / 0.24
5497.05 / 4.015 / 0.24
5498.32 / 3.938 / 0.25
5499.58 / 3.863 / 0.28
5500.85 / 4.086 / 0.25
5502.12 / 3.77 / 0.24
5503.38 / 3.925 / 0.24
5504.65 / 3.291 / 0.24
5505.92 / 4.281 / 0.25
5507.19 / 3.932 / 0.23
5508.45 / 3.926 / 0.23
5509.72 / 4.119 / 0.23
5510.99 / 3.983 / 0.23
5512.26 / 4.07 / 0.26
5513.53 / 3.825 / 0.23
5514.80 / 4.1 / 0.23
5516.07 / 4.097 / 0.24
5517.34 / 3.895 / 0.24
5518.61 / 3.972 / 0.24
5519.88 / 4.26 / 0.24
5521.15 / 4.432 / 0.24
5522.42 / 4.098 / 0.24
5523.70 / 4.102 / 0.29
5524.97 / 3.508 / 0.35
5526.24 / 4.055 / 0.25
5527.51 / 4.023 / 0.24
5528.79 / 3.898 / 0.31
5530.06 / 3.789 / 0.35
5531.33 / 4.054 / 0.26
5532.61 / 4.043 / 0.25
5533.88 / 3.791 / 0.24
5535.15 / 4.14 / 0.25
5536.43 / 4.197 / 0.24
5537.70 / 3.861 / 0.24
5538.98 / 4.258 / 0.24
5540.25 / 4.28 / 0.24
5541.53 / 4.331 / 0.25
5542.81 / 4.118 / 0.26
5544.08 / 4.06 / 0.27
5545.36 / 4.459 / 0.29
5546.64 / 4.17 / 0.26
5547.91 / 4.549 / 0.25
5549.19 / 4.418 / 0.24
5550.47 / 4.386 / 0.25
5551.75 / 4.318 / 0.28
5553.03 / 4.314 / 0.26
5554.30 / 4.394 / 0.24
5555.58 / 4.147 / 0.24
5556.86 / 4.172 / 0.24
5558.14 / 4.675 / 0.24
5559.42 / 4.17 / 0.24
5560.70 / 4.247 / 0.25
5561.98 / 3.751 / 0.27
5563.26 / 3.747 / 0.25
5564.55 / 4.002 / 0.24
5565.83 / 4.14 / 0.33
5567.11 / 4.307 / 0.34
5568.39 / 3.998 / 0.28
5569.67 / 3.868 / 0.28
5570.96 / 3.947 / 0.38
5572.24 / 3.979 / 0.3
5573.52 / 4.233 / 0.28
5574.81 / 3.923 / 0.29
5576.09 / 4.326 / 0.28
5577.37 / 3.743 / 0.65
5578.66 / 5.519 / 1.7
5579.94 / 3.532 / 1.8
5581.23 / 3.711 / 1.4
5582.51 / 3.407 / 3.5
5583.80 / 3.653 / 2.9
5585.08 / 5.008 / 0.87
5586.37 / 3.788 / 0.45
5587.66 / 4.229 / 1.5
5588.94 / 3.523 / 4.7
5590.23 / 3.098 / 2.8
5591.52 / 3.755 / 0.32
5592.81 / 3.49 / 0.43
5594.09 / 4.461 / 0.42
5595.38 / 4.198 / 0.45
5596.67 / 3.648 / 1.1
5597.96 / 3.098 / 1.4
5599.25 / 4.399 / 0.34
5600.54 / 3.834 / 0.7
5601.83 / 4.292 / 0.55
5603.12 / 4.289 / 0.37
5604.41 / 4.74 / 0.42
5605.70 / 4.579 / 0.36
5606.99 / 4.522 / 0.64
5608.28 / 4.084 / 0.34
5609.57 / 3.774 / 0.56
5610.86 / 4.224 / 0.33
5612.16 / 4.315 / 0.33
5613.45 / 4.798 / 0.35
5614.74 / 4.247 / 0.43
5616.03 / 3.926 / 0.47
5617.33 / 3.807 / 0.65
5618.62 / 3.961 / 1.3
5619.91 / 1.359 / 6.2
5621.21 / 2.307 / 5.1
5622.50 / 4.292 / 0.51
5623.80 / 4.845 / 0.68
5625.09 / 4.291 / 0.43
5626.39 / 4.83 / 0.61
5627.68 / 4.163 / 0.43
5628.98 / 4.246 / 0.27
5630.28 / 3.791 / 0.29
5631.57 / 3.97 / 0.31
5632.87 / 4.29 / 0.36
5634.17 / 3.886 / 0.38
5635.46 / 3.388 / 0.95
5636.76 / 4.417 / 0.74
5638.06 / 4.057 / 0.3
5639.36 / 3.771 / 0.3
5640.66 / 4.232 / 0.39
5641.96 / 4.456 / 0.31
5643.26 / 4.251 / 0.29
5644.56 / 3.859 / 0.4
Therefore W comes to 1.99 angstrom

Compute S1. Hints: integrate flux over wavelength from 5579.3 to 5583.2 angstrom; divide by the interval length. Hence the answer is 3.55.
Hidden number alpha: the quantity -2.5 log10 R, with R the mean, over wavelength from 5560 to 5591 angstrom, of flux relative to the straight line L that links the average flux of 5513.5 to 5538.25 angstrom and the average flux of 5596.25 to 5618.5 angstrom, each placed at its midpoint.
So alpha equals 0.03 mag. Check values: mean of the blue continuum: 4.01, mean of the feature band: 3.99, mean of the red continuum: 4.15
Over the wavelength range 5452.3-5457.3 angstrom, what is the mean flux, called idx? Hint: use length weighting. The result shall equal 4.22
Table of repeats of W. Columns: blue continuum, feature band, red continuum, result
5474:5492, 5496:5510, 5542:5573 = 0.7 angstrom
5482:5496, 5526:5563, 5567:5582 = -0.5 angstrom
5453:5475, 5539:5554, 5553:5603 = -1.0 angstrom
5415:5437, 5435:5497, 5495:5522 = 0.0 angstrom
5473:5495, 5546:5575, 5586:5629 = -1.1 angstrom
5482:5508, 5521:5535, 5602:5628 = 0.3 angstrom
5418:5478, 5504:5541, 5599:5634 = 1.1 angstrom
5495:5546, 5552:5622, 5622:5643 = 2.1 angstrom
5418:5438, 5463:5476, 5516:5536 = 0.4 angstrom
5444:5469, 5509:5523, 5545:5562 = 0.6 angstrom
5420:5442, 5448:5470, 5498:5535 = 0.0 angstrom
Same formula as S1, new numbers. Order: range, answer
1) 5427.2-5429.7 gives 4.21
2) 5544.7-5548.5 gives 4.39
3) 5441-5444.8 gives 4.05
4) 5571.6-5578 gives 4.05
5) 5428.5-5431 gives 4.09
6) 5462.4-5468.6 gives 4.23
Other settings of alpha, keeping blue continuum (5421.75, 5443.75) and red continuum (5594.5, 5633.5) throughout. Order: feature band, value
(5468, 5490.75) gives 0.04 mag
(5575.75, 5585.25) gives 0.00 mag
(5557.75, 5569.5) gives 0.00 mag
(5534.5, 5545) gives -0.01 mag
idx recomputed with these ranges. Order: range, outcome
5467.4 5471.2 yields 3.92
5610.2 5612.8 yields 4.26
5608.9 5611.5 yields 4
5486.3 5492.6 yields 4.3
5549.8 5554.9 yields 4.36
